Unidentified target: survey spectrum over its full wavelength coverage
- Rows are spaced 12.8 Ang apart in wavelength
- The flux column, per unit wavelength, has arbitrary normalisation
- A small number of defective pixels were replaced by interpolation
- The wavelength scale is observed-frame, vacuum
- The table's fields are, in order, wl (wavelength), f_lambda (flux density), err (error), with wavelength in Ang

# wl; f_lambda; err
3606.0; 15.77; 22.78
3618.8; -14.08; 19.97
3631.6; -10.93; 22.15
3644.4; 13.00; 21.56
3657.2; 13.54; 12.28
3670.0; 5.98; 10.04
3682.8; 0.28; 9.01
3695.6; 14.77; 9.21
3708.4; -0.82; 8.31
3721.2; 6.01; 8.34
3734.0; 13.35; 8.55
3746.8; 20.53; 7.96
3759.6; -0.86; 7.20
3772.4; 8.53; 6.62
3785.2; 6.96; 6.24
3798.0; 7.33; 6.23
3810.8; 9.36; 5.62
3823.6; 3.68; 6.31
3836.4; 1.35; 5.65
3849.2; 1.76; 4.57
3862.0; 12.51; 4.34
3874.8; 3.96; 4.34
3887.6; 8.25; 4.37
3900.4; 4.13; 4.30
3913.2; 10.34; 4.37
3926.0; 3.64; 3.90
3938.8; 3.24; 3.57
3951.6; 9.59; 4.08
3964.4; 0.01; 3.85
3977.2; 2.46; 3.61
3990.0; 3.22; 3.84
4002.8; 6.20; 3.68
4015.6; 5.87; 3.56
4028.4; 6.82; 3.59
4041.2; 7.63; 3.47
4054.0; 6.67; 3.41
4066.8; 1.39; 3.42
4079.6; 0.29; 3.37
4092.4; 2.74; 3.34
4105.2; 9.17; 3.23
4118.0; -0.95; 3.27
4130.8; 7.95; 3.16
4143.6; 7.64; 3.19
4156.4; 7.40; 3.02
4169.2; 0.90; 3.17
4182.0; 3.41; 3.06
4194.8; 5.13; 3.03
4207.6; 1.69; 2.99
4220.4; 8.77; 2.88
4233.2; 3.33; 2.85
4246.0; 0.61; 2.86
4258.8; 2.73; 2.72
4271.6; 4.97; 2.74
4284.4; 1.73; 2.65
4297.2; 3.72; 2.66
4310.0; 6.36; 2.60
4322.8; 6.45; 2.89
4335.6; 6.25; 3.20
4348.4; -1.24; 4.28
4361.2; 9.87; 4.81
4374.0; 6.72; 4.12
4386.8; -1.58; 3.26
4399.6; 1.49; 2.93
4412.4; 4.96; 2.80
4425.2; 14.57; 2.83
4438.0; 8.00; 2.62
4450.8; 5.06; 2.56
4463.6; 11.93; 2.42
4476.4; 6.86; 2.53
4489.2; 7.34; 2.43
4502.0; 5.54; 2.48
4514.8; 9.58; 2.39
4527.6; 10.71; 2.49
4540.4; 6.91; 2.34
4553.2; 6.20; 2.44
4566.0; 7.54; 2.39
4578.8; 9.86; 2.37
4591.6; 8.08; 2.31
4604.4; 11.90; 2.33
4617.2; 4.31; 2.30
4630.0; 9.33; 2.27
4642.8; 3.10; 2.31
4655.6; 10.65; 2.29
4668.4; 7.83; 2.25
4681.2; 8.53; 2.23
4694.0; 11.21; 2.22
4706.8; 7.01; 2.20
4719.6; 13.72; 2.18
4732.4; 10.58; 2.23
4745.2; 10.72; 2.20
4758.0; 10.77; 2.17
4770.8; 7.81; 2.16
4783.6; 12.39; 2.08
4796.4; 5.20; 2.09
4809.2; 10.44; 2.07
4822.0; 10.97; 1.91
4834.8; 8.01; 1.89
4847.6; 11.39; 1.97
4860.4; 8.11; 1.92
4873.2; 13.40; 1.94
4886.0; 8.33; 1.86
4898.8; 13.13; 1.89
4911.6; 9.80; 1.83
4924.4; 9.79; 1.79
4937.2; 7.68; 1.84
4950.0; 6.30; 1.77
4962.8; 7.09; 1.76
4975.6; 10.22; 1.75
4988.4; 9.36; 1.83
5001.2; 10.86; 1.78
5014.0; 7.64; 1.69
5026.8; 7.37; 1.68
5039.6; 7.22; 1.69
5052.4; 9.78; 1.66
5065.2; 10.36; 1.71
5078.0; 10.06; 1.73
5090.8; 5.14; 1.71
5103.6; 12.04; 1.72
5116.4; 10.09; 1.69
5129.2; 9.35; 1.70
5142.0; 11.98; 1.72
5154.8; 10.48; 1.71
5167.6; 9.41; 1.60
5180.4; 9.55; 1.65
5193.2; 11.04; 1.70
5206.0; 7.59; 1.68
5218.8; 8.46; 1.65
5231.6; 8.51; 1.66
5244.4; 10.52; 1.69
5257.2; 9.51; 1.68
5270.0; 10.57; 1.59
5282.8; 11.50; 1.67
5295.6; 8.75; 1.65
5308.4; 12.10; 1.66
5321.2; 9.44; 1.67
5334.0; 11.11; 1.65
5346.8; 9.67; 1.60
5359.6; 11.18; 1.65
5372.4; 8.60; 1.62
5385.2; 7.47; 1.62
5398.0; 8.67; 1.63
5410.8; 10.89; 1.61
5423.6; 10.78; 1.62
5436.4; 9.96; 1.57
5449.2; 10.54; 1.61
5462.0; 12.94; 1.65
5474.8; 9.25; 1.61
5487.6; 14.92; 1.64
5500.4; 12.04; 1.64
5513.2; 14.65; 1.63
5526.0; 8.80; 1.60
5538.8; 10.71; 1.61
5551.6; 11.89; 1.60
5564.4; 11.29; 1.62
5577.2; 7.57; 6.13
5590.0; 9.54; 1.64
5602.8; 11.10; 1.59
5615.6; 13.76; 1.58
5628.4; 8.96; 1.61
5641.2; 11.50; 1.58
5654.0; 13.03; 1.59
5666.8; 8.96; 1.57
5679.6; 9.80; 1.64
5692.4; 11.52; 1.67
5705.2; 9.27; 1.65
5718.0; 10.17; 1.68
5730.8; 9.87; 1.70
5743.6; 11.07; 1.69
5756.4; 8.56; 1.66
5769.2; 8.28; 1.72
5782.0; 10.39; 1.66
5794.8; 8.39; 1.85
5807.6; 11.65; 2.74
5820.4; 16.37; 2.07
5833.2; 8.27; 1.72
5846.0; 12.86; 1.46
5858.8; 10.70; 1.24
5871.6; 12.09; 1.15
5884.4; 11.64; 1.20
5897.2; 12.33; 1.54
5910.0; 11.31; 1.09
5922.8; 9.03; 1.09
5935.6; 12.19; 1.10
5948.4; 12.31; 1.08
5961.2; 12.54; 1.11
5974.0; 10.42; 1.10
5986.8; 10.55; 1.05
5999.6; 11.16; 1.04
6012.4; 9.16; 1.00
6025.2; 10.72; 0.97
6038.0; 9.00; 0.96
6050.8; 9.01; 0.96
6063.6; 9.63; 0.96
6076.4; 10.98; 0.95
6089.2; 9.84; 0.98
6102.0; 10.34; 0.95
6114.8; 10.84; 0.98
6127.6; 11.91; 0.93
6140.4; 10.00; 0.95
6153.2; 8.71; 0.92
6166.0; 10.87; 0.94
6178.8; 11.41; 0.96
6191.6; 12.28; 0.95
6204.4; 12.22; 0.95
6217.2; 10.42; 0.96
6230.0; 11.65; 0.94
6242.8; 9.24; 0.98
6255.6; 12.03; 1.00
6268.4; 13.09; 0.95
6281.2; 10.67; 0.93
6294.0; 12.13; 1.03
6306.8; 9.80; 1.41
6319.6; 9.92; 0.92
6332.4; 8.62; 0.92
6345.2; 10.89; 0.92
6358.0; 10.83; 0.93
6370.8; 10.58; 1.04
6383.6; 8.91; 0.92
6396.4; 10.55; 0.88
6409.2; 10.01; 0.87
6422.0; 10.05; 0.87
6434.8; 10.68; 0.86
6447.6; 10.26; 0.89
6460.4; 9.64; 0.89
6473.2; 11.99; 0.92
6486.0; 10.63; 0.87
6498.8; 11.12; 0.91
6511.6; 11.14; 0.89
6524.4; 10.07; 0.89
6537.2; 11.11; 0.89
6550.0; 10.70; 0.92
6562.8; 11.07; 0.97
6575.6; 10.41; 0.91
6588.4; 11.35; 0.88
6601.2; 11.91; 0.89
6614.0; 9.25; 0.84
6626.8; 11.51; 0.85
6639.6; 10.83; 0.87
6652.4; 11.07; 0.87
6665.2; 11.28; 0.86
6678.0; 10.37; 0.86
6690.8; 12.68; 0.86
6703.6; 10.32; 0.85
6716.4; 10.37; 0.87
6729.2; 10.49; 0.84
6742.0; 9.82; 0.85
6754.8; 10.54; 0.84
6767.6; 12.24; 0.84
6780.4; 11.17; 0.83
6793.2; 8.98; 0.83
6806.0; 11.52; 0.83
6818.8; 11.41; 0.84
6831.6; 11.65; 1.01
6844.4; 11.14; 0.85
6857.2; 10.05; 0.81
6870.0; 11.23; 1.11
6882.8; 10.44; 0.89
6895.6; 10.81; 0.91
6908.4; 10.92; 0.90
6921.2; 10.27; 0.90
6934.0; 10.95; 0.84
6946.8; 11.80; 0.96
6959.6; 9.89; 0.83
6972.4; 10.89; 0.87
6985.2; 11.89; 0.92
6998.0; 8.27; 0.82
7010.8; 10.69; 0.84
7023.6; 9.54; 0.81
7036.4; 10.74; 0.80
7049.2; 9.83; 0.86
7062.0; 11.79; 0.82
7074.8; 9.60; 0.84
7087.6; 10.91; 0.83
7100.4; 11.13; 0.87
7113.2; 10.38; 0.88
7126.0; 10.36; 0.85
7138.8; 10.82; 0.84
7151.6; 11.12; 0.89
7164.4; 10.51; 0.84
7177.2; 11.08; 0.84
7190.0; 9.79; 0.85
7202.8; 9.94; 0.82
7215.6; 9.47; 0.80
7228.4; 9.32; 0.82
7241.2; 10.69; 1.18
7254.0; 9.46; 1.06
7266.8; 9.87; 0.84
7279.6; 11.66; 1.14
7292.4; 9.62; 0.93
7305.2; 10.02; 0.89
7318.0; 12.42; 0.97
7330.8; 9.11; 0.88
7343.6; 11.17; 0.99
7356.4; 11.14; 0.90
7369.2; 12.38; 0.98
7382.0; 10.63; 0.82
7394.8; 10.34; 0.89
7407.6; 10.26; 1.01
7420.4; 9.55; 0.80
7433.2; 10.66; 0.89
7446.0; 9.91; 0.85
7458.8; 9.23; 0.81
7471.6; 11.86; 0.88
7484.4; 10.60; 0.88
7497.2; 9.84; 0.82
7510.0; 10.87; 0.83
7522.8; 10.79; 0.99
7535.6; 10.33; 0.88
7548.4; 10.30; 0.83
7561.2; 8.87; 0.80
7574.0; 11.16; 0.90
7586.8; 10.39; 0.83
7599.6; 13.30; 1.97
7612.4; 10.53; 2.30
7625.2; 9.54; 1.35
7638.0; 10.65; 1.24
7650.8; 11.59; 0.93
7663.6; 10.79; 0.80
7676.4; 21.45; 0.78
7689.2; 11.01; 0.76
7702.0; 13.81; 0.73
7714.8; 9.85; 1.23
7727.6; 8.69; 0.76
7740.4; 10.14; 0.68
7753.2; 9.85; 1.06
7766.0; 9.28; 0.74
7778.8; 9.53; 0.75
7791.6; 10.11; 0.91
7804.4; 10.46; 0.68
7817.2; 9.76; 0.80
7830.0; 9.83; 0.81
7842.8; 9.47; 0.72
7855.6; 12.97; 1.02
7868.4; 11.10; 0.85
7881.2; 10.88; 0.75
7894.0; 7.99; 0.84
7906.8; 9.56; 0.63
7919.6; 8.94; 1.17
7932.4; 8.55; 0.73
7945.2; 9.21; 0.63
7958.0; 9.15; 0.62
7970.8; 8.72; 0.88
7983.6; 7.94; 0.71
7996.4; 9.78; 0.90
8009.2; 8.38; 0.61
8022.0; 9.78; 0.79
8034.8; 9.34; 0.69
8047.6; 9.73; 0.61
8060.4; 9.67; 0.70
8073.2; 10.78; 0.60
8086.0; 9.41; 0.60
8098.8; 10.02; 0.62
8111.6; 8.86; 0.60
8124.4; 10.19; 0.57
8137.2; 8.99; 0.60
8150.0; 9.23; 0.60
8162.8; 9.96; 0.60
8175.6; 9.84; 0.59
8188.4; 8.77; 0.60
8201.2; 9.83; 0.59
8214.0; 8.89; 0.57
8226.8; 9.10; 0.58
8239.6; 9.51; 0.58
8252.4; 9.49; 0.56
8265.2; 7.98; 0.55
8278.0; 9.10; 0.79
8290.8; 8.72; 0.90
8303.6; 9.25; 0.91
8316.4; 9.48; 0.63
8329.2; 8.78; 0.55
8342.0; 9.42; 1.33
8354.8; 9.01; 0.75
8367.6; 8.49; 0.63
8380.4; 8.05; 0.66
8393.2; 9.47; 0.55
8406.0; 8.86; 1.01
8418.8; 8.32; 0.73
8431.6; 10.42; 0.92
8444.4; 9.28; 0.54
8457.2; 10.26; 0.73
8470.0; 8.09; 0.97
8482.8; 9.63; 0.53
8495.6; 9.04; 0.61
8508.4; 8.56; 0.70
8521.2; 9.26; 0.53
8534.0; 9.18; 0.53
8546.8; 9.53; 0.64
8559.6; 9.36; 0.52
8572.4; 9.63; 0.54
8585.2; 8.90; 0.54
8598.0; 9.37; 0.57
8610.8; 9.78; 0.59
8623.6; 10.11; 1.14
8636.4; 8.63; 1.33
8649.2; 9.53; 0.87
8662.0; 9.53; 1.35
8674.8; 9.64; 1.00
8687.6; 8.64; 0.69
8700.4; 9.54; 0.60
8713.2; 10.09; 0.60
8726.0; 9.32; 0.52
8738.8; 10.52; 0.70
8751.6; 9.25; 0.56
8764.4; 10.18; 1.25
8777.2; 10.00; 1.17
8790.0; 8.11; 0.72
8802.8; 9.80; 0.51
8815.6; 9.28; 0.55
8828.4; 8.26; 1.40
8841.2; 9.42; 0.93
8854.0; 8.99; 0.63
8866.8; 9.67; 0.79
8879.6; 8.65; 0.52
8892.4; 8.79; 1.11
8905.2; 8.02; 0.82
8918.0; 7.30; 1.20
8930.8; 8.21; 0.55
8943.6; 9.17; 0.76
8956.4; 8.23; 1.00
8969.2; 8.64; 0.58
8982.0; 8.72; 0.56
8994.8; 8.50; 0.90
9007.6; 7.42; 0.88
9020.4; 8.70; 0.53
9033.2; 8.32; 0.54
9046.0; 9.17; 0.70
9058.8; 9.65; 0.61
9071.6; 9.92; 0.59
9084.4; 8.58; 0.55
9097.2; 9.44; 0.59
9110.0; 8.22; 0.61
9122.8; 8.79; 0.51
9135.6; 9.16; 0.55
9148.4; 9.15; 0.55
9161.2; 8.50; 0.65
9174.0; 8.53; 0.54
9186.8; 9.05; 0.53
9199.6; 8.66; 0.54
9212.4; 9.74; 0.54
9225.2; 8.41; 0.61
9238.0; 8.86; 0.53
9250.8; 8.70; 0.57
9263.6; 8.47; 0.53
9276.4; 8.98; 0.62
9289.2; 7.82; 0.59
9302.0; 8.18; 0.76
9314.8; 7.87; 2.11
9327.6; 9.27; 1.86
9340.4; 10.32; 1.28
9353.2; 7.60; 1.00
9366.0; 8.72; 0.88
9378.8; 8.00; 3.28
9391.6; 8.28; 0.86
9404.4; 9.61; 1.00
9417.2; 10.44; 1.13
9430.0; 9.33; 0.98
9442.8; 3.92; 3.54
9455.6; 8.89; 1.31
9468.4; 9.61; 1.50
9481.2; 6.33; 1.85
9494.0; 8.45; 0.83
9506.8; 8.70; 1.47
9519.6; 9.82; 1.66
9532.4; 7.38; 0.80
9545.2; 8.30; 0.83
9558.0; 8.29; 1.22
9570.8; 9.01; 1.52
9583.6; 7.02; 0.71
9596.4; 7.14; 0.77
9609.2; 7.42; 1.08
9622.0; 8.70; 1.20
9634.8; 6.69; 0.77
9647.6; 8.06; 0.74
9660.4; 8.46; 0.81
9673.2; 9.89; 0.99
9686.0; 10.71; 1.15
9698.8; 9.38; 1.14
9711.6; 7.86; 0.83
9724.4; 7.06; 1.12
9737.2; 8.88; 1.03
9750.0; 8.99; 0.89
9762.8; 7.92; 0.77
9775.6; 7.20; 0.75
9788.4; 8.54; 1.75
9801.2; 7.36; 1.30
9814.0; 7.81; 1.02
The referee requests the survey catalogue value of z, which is 0.169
